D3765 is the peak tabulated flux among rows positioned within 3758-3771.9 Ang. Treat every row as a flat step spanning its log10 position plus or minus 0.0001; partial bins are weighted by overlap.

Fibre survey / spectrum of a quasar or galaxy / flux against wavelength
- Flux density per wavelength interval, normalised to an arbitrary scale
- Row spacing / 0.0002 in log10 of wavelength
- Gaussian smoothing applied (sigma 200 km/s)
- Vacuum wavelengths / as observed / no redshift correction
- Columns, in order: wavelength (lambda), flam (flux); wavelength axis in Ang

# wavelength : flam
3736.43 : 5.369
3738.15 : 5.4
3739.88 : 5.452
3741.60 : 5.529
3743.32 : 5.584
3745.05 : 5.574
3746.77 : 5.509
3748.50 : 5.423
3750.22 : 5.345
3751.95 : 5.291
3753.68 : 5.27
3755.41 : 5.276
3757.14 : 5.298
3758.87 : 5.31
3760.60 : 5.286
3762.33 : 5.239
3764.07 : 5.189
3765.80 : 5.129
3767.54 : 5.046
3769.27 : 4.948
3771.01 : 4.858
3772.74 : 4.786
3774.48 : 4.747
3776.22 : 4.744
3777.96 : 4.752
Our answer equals 5.31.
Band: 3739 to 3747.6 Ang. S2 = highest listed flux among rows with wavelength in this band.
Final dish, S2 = 5.584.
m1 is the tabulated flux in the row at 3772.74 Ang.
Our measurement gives 4.786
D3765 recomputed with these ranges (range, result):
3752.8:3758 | 5.298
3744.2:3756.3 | 5.574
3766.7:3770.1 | 5.046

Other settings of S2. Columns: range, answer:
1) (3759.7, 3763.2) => 5.286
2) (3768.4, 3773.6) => 4.948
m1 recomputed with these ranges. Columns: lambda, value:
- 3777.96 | 4.752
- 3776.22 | 4.744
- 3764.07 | 5.189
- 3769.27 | 4.948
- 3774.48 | 4.747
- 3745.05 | 5.574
